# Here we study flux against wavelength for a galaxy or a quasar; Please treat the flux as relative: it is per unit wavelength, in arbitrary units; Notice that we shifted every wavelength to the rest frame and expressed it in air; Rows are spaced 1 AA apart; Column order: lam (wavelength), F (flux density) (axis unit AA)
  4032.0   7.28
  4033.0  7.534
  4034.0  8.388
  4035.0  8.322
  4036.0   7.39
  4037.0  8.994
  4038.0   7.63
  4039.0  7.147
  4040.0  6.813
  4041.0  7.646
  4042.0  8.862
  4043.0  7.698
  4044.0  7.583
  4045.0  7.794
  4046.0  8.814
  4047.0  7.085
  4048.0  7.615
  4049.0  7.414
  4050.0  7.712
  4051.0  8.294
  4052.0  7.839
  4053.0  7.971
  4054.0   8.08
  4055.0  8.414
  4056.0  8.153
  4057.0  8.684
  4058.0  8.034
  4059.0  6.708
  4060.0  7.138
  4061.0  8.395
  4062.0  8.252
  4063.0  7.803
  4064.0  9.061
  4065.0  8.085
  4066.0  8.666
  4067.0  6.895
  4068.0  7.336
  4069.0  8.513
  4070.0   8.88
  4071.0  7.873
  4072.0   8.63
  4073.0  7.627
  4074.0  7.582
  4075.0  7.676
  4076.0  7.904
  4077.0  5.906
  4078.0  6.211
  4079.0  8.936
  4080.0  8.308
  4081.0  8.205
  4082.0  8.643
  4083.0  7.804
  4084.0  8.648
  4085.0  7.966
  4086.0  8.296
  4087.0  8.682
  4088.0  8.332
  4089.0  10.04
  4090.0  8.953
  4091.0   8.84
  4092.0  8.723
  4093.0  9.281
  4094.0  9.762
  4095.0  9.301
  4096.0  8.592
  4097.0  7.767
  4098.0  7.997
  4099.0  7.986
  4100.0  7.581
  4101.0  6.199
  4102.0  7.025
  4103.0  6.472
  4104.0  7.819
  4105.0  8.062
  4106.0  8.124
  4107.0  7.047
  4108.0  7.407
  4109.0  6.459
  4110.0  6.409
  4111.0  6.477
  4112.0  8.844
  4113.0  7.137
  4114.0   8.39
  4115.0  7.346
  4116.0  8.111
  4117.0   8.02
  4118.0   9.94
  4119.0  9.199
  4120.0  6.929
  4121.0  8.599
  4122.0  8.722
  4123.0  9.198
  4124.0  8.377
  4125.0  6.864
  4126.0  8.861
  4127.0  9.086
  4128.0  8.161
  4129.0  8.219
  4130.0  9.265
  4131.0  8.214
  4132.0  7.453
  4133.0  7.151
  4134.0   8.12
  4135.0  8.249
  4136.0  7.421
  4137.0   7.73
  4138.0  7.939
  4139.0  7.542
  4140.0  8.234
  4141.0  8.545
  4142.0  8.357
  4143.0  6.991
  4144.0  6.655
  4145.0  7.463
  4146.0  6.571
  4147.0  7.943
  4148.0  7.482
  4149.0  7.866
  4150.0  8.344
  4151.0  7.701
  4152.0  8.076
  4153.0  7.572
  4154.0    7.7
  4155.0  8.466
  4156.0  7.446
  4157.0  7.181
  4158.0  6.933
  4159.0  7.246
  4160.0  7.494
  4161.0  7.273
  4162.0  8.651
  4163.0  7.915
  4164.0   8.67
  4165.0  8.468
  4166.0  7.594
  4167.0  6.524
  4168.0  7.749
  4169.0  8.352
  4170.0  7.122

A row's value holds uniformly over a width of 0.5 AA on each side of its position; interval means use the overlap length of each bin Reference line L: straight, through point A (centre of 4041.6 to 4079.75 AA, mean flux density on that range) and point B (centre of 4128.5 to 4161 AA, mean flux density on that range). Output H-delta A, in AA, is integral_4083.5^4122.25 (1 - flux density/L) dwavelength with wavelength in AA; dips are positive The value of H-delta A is -1.3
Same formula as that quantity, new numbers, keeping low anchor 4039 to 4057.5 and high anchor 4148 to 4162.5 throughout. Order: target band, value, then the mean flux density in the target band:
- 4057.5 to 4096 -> -1.8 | 8.21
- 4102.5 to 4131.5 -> -0.8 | 7.99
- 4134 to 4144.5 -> -0.1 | 7.78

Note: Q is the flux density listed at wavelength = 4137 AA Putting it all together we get 7.73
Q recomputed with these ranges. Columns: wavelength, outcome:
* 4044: 7.583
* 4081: 8.205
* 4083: 7.804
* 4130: 9.265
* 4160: 7.494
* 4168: 7.749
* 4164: 8.67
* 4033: 7.534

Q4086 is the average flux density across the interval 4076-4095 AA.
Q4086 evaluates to 8.43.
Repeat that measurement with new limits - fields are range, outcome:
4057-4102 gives 8.13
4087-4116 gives 7.96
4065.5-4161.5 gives 7.94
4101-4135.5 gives 7.91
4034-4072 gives 7.95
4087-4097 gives 9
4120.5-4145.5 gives 8.06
